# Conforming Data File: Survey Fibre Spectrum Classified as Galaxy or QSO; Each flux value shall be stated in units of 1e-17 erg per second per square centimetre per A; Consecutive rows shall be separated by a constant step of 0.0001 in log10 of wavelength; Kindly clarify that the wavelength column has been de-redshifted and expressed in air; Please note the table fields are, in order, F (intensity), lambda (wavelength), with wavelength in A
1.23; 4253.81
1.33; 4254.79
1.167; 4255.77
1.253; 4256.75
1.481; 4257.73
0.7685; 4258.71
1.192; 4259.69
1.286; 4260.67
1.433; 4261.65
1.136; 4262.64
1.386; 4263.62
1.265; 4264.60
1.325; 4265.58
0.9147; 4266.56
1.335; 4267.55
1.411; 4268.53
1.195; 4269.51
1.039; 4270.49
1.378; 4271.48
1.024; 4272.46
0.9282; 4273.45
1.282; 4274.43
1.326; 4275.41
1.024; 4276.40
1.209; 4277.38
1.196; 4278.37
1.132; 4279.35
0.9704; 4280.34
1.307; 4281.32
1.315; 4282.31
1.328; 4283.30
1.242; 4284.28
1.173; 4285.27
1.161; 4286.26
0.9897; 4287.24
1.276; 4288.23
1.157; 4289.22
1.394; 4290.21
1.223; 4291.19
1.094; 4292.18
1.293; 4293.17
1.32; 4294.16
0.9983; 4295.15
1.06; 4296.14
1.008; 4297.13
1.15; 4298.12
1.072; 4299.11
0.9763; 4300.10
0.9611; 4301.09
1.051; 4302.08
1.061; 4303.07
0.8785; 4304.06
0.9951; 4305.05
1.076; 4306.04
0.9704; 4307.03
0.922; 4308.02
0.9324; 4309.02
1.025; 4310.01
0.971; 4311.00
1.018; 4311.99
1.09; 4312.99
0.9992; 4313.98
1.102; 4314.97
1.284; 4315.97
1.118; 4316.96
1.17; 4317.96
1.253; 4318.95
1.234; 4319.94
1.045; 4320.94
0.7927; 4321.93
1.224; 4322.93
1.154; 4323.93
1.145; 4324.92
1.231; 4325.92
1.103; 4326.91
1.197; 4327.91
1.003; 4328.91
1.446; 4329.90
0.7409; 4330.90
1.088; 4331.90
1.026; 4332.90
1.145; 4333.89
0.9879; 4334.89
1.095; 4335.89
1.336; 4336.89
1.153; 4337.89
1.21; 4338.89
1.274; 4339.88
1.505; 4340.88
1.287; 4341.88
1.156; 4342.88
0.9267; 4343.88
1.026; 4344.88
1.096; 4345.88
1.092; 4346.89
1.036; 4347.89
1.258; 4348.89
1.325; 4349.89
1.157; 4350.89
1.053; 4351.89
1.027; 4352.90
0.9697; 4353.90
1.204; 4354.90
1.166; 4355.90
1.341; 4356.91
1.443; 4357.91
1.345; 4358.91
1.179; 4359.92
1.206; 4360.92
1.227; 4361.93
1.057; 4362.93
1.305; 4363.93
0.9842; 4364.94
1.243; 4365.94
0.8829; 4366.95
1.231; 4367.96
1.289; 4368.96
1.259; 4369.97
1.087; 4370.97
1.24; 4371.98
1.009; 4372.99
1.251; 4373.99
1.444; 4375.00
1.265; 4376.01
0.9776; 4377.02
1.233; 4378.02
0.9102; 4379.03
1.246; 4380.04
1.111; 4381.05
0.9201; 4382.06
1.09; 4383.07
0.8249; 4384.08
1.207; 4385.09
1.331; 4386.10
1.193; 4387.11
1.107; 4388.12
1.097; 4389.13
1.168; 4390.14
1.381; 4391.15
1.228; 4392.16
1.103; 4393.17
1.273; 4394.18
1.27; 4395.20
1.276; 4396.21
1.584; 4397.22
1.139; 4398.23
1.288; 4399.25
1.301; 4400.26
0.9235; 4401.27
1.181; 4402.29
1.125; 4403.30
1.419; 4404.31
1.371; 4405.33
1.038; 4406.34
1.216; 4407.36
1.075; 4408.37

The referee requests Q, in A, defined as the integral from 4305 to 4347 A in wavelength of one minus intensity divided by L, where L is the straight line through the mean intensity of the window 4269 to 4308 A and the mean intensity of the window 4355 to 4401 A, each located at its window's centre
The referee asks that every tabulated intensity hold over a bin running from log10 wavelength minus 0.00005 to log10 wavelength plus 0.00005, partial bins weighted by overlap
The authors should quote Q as 1.7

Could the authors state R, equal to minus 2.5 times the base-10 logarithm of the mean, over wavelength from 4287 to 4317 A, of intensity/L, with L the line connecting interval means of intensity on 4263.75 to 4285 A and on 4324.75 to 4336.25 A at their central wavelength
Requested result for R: 0.07 mag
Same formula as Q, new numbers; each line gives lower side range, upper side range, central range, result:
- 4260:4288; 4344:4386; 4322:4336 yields 0.8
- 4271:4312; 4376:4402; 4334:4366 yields -0.8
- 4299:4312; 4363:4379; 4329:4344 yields -1.2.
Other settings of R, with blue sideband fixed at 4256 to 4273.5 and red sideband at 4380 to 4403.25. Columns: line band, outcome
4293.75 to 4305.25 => 0.157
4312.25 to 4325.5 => 0.073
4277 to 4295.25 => 0.006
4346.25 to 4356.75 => 0.054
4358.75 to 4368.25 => 0.030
